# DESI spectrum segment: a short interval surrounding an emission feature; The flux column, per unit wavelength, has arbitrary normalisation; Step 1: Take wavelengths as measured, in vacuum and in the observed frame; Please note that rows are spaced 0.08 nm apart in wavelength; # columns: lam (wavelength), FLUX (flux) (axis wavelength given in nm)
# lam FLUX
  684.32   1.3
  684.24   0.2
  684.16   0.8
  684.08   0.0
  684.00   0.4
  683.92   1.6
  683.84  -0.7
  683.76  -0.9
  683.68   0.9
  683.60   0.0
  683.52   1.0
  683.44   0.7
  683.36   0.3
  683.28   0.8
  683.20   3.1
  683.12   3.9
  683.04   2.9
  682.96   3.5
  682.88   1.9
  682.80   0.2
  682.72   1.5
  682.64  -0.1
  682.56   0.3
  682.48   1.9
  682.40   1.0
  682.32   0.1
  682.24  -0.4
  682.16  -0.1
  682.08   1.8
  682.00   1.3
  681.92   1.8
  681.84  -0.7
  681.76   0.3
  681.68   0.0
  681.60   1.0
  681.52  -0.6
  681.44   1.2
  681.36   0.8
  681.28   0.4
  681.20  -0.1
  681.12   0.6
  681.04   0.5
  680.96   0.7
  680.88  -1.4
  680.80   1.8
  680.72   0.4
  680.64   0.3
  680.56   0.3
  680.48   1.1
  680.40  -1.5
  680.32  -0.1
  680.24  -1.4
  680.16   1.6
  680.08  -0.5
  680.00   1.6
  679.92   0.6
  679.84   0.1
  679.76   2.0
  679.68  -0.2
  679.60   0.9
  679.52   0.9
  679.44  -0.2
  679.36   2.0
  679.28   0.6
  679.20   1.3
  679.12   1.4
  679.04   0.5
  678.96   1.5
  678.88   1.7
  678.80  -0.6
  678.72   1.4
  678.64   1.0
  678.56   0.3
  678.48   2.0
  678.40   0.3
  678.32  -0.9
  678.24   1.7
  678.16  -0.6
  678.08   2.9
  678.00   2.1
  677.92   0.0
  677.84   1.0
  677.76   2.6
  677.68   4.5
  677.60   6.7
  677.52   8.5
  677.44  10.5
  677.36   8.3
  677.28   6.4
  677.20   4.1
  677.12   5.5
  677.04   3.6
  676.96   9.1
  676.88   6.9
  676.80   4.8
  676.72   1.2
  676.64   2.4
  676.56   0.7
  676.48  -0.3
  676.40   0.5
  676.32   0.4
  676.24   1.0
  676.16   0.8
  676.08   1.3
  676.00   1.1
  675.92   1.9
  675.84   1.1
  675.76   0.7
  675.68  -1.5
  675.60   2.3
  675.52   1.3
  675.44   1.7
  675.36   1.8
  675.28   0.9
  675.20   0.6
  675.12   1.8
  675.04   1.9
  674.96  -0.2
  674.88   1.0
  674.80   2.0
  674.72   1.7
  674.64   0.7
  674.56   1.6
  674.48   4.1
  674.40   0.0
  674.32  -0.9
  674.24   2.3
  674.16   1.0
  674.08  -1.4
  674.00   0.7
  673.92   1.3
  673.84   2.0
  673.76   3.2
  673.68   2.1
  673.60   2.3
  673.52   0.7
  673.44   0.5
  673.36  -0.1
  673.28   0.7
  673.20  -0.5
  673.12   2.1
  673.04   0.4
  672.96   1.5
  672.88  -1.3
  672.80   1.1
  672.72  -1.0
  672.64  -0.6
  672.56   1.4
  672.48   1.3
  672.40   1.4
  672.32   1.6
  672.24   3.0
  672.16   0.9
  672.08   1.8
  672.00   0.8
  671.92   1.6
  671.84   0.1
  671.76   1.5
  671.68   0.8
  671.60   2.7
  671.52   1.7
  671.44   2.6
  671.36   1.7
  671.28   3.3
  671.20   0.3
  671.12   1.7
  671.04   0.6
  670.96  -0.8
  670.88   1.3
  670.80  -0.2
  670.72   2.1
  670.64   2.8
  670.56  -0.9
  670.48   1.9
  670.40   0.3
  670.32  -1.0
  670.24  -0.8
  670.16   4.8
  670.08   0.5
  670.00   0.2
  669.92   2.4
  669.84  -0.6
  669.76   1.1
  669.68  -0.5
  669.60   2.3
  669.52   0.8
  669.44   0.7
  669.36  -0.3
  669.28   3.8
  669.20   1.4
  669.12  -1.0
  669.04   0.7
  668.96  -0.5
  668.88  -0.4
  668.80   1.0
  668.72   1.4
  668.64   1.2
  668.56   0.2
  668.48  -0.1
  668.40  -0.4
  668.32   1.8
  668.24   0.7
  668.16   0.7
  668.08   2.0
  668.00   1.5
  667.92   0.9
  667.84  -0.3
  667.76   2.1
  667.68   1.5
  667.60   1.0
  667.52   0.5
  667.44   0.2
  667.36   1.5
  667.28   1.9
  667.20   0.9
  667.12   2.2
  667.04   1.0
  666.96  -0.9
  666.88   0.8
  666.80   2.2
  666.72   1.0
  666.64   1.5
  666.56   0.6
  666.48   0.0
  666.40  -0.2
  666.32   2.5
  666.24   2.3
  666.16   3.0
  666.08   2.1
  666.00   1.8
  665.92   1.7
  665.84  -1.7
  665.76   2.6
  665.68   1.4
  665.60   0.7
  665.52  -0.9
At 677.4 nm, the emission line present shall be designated [O II]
